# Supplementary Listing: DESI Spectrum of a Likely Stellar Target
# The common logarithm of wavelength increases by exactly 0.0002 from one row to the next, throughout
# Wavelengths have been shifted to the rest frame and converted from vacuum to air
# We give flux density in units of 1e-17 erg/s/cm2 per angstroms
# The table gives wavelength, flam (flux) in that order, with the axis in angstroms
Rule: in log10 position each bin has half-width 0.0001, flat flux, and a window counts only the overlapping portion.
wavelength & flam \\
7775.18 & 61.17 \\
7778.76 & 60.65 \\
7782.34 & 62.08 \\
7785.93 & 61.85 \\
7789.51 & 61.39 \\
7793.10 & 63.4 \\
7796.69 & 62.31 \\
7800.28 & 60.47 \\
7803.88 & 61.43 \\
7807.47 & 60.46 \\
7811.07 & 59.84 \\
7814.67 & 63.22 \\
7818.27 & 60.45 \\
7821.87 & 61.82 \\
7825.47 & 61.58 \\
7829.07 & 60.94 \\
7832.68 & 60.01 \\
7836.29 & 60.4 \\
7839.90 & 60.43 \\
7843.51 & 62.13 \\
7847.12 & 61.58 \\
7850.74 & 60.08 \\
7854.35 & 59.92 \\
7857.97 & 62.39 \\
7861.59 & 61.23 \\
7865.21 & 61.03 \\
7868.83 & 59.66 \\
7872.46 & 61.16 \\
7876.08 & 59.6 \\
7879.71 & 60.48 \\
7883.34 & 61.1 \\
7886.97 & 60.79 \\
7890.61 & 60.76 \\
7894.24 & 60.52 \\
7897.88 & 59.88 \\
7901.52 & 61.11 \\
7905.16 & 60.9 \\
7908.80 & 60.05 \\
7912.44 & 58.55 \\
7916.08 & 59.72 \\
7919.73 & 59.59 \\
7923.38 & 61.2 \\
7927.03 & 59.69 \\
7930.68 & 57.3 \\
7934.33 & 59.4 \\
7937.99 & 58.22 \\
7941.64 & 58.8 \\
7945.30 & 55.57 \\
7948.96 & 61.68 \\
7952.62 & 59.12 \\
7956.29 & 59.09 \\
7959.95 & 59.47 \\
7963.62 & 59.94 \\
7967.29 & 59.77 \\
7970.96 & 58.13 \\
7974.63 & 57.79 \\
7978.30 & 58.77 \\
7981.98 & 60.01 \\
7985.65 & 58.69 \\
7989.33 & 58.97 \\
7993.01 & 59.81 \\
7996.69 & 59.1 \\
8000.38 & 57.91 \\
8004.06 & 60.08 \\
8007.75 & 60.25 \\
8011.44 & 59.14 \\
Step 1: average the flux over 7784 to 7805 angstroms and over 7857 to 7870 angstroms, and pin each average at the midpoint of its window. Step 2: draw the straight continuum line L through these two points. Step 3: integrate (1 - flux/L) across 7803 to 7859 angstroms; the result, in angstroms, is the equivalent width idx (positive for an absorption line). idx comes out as 0.4 angstroms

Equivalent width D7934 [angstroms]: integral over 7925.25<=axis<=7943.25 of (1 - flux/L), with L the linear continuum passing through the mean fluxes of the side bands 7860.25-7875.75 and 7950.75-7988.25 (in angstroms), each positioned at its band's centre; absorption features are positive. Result 0.3 angstroms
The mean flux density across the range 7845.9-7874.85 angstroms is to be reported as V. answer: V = 60.8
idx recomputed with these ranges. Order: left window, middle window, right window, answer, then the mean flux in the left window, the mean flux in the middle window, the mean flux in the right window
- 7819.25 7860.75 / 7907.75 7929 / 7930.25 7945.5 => -0.4 angstroms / 61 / 59.8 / 58.2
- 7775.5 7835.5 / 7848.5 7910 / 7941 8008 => -0.3 angstroms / 61.3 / 60.6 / 59.1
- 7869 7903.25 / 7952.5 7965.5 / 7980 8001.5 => 0.0 angstroms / 60.5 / 59.4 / 59.1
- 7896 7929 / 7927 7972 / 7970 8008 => 0.5 angstroms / 60.1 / 58.9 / 59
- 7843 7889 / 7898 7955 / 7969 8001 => 0.4 angstroms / 60.8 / 59.4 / 58.8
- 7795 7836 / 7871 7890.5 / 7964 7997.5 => -0.1 angstroms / 61.1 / 60.6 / 59.1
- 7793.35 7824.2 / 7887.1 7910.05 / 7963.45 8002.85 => -0.2 angstroms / 61.4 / 60.5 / 59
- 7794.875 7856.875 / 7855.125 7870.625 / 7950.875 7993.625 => -0.1 angstroms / 61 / 61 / 59.1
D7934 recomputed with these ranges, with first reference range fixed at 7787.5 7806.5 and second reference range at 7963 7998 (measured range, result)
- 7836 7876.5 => 0.0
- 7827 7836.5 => 0.1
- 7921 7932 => 0.1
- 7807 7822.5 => 0.1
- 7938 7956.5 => 0.2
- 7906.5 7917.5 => 0.1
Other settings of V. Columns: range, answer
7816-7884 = 60.9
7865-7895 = 60.5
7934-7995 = 59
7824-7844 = 60.8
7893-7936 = 59.8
